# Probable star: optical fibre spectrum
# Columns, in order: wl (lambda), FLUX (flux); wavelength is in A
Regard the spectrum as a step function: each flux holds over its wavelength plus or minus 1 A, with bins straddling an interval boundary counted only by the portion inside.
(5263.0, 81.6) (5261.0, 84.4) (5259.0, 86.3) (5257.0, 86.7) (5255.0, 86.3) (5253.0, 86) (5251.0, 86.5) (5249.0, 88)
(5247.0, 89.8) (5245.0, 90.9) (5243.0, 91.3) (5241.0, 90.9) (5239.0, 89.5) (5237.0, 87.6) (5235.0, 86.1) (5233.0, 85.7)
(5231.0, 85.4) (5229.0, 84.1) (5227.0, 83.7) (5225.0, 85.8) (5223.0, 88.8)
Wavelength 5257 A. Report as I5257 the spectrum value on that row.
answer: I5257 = 86.7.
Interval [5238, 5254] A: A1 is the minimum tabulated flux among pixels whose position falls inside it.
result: 86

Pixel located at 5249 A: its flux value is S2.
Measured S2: 88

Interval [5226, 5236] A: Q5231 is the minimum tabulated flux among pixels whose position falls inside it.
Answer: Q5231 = 83.7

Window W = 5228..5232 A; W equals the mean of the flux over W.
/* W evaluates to 84.8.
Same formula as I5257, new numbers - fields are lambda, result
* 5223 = 88.8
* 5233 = 85.7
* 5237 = 87.6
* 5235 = 86.1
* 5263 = 81.6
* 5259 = 86.3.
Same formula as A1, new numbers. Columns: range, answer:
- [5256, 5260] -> 86.3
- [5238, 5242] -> 89.5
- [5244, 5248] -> 89.8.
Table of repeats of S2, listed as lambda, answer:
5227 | 83.7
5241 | 90.9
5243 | 91.3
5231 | 85.4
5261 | 84.4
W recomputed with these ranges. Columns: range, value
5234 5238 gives 86.8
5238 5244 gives 90.6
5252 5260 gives 86.3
